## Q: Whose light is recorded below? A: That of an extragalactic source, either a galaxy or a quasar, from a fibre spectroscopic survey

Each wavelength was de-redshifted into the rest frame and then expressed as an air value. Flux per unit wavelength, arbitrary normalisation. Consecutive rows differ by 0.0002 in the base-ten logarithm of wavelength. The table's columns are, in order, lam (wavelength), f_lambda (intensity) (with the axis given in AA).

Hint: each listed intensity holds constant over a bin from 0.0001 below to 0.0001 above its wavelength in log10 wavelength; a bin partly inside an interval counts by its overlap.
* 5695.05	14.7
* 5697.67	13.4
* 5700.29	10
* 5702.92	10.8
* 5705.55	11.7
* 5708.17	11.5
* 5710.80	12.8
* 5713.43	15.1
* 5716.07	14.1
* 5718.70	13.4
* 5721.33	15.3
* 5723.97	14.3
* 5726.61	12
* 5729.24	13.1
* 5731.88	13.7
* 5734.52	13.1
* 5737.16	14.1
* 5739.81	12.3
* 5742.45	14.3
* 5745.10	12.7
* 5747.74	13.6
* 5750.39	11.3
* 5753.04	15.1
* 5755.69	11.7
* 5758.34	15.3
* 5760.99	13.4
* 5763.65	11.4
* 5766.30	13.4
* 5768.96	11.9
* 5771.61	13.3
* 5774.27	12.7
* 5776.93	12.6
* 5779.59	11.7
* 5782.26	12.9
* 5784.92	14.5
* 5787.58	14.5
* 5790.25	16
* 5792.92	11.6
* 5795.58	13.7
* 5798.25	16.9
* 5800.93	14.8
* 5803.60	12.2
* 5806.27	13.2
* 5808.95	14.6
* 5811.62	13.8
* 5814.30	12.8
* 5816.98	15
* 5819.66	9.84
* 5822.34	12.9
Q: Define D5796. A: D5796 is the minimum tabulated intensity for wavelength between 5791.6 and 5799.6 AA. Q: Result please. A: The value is 11.6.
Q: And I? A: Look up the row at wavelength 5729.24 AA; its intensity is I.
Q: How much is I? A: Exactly 13.1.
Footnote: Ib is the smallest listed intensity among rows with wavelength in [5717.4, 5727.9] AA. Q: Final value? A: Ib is 12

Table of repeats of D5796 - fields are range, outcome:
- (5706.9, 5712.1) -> 11.5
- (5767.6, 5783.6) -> 11.7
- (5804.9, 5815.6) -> 12.8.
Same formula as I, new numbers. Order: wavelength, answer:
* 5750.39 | 11.3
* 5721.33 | 15.3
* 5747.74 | 13.6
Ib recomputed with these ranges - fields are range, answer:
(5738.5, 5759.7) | 11.3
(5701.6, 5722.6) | 10.8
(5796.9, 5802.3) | 14.8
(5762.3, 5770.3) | 11.4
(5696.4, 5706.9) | 10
